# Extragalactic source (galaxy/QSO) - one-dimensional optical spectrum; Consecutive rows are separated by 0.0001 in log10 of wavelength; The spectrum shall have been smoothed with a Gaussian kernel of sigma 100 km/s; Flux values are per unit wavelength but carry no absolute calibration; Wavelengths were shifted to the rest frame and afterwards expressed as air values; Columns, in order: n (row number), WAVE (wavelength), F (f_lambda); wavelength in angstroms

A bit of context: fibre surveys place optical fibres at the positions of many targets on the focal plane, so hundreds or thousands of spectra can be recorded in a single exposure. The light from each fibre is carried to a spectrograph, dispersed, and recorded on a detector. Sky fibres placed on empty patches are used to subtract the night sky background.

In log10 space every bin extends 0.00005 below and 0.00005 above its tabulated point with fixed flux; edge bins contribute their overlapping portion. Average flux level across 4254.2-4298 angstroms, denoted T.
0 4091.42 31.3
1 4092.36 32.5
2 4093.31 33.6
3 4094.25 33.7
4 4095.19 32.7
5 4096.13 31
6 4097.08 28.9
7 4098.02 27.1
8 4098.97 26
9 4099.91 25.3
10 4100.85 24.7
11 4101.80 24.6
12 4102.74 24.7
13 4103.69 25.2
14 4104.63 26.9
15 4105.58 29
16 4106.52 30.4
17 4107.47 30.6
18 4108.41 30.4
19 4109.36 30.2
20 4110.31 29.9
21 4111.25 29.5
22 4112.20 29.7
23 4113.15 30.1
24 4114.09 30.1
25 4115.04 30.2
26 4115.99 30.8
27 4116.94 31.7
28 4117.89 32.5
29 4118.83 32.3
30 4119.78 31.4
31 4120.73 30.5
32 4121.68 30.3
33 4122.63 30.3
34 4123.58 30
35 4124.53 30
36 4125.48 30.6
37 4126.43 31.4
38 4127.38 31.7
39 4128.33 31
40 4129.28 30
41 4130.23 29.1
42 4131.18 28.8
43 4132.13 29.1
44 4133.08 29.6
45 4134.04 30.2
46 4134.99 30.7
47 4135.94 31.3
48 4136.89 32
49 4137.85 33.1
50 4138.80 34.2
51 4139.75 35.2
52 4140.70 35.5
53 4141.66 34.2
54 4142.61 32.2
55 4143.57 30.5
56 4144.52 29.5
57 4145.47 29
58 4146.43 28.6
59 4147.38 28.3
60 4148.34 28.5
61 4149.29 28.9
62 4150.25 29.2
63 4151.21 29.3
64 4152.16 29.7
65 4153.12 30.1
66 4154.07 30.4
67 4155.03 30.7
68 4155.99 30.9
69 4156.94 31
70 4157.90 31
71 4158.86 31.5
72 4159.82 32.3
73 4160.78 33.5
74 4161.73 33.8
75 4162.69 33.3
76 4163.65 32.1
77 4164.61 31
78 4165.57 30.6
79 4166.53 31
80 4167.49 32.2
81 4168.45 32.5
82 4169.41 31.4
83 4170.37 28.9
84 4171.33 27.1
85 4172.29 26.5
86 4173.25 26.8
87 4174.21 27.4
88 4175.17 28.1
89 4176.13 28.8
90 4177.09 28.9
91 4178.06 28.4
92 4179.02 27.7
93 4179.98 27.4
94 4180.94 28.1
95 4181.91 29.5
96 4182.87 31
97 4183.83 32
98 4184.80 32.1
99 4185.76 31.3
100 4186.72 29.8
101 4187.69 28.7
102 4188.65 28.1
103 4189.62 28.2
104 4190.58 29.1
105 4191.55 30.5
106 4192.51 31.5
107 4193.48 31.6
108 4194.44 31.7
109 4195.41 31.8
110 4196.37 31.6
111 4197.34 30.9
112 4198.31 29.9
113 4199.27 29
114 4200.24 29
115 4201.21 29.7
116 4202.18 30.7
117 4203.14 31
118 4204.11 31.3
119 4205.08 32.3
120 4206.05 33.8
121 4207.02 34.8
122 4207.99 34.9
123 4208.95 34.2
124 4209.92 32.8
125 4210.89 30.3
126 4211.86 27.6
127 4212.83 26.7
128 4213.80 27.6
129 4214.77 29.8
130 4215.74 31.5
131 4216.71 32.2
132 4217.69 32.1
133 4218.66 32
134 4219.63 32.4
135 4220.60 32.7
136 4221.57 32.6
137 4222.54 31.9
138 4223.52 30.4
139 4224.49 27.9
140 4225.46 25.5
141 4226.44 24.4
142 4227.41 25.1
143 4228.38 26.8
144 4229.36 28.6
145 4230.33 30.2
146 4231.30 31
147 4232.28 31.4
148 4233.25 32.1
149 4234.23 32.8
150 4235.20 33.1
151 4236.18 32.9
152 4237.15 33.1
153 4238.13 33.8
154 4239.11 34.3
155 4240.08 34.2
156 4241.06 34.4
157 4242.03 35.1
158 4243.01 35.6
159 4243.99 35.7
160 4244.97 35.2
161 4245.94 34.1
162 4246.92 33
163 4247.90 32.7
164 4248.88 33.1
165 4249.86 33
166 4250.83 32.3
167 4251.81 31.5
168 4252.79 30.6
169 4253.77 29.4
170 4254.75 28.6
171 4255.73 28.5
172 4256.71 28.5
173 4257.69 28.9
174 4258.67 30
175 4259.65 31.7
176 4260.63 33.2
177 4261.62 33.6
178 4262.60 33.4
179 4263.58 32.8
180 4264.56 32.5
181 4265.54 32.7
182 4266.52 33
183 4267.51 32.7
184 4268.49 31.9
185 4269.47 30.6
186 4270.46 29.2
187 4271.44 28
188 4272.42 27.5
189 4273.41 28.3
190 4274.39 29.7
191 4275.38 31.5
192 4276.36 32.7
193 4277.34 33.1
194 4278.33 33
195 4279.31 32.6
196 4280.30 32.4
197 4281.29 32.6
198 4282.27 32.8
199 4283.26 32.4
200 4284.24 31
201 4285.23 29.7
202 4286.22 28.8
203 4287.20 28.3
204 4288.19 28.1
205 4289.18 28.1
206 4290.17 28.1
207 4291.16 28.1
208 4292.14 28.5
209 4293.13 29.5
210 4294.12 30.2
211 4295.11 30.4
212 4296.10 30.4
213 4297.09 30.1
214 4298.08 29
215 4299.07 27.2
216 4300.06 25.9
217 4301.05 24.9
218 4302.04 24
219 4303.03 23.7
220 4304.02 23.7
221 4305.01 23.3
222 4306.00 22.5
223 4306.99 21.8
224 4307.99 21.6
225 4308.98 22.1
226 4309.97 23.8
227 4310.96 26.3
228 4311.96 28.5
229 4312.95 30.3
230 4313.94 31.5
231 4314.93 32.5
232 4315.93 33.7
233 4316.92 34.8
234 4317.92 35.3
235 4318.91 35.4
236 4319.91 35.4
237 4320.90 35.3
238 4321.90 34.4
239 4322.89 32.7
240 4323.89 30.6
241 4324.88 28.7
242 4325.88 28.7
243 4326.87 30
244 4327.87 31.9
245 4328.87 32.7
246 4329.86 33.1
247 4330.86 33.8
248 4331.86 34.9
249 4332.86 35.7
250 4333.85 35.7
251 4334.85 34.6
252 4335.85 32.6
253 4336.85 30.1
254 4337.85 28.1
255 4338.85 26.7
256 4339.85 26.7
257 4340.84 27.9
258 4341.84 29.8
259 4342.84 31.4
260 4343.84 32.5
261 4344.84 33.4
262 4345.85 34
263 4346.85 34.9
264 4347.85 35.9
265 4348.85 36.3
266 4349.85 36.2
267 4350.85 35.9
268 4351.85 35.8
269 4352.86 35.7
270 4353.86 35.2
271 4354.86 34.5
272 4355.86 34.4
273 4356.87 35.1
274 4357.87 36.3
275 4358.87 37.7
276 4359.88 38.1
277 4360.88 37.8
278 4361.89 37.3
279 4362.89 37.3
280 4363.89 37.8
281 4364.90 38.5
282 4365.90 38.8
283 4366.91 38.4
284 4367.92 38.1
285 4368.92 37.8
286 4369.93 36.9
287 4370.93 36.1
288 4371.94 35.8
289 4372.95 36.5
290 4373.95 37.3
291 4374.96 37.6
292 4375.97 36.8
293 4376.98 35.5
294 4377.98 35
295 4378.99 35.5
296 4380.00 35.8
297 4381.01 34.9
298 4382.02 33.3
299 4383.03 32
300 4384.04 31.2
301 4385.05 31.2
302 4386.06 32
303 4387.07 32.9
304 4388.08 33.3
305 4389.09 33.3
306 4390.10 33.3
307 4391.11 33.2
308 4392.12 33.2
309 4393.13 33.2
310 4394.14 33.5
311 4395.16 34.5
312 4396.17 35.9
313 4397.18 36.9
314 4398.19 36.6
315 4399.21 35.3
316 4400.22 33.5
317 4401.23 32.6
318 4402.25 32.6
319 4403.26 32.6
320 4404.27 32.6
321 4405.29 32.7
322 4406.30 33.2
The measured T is 30.6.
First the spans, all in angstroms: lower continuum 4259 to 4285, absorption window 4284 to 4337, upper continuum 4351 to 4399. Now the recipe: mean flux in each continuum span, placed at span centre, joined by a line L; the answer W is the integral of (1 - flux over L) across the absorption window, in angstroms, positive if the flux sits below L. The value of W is 5.6 angstroms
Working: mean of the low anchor 31.7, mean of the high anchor 35.5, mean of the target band 29.7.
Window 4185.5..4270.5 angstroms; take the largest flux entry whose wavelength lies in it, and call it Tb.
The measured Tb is 35.7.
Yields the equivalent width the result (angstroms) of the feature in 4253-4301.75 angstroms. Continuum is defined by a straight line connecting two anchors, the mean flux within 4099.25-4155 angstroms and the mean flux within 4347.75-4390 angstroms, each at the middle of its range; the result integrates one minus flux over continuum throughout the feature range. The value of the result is 4.8 angstroms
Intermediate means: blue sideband 30.1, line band 30.3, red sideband 35.7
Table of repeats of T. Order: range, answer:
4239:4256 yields 32.9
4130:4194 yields 30.4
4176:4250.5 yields 31.1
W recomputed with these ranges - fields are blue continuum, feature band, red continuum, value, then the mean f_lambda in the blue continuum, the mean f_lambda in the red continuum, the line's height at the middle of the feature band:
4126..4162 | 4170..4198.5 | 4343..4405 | 2.0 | 30.9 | 35.1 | 31.7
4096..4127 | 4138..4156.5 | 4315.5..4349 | -0.6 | 29.3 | 32.5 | 29.8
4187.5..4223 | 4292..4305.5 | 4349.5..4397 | 2.5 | 31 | 35.5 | 33.5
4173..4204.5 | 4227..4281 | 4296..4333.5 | -3.9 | 29.8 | 29.5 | 29.6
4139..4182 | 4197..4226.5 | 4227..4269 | 0.5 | 30.3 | 32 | 31.3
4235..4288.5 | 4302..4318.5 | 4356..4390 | 3.2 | 31.8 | 35.8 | 33.6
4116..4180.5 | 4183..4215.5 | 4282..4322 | -0.9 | 30.5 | 28.7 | 29.9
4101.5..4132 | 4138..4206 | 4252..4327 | -1.4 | 29.8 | 29.8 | 29.8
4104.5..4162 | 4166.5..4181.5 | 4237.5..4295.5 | 1.1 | 30.7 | 31.4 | 30.9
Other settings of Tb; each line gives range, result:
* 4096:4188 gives 35.5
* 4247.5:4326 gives 35.4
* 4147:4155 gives 30.4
